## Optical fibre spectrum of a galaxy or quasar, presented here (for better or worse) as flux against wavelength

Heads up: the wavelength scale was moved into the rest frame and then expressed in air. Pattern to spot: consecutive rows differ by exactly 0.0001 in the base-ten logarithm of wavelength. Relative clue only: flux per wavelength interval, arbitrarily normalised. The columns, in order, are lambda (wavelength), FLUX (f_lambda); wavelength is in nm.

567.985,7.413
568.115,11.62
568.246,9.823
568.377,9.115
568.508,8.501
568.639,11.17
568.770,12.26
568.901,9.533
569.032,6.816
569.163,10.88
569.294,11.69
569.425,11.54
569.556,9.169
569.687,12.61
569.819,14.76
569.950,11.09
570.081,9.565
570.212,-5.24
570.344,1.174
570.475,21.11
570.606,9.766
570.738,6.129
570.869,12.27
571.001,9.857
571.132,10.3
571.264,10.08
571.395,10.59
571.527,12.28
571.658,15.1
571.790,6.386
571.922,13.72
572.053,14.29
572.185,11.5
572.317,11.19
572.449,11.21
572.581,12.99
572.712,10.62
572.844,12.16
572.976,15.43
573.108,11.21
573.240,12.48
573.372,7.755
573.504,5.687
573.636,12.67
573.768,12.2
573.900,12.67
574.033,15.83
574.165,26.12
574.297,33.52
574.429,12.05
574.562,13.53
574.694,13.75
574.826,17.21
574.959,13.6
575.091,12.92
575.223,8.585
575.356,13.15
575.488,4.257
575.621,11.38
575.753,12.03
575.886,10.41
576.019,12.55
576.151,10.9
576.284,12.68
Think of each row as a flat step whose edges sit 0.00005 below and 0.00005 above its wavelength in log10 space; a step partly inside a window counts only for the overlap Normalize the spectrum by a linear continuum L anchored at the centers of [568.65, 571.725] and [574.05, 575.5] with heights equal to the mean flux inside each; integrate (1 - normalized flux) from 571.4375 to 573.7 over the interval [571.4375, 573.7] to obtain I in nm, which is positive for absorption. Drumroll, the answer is 0.25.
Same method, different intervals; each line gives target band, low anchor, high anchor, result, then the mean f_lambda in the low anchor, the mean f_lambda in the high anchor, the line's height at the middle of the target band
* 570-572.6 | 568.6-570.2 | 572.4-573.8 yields 0.17 nm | 10.4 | 11.3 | 10.8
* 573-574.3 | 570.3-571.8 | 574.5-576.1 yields -0.30 nm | 10.7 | 11.9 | 11.5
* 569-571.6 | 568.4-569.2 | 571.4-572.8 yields 0.20 nm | 9.78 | 11.9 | 10.7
